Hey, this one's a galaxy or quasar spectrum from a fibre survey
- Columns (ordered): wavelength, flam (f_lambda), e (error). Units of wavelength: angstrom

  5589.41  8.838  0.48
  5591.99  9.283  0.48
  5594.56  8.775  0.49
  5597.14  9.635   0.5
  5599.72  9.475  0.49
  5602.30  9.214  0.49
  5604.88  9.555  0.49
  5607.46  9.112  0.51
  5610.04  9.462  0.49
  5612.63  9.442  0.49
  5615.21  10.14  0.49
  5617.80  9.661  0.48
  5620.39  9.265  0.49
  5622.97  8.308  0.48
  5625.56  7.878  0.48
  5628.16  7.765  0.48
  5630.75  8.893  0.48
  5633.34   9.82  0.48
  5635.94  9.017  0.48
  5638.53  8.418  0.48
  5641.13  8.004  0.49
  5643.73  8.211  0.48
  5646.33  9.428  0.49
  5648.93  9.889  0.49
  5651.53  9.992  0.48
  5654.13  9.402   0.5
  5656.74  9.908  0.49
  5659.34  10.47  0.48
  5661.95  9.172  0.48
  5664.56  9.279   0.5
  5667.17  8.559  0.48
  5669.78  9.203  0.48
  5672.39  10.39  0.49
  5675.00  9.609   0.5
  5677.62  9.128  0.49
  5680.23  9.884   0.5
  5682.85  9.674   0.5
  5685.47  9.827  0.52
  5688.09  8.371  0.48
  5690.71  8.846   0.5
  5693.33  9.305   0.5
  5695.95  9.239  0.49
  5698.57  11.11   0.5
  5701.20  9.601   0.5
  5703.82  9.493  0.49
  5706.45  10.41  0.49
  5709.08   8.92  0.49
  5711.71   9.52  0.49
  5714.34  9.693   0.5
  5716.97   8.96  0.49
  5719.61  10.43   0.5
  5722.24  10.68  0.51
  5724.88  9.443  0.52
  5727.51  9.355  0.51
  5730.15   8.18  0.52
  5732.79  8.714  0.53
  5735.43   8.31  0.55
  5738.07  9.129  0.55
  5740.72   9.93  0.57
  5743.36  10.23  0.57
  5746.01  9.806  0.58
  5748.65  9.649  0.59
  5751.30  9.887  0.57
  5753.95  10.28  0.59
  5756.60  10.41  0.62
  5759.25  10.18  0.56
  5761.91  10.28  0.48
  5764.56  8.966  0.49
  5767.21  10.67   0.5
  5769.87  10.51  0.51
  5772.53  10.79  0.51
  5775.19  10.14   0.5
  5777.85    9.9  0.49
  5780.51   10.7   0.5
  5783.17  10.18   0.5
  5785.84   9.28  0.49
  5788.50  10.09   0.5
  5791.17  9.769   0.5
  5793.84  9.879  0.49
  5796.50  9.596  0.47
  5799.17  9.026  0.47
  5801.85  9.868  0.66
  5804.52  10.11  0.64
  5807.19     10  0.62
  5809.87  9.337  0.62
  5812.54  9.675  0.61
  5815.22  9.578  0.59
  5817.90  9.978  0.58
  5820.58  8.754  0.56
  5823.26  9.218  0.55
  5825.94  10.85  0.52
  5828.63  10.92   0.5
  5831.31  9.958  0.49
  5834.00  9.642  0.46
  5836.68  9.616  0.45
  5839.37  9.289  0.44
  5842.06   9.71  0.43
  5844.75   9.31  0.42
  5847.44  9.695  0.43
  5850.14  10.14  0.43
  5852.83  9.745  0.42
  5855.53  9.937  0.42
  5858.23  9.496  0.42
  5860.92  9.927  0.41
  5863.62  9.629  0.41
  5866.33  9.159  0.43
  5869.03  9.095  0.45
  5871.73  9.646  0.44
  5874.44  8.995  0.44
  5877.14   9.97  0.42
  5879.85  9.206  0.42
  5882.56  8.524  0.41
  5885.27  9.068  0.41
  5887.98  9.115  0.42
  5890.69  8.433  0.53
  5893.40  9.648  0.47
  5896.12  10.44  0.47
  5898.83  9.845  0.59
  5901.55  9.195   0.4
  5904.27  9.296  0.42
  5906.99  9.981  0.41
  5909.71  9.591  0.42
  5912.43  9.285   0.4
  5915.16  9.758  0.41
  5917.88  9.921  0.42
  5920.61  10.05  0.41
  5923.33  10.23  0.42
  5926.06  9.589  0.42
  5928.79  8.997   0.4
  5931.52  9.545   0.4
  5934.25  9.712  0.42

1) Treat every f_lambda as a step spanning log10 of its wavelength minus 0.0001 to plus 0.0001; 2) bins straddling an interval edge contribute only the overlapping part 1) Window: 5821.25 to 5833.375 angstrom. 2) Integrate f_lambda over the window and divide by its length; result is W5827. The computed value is 10.1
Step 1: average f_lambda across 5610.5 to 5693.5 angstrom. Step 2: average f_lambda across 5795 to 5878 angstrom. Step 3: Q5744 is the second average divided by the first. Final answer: 1.05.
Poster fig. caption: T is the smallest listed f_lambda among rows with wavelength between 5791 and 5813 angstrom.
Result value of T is 9.026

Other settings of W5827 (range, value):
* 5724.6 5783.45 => 9.81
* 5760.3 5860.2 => 9.85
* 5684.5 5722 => 9.58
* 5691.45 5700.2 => 9.81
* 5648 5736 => 9.51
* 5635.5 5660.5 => 9.28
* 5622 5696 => 9.17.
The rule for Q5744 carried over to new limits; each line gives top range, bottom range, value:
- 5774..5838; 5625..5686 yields 1.06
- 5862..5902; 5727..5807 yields 0.95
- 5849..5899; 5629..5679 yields 1.02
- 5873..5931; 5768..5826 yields 0.96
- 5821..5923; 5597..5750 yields 1.03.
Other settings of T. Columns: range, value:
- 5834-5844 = 9.289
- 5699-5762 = 8.18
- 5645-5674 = 8.559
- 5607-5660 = 7.765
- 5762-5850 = 8.754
